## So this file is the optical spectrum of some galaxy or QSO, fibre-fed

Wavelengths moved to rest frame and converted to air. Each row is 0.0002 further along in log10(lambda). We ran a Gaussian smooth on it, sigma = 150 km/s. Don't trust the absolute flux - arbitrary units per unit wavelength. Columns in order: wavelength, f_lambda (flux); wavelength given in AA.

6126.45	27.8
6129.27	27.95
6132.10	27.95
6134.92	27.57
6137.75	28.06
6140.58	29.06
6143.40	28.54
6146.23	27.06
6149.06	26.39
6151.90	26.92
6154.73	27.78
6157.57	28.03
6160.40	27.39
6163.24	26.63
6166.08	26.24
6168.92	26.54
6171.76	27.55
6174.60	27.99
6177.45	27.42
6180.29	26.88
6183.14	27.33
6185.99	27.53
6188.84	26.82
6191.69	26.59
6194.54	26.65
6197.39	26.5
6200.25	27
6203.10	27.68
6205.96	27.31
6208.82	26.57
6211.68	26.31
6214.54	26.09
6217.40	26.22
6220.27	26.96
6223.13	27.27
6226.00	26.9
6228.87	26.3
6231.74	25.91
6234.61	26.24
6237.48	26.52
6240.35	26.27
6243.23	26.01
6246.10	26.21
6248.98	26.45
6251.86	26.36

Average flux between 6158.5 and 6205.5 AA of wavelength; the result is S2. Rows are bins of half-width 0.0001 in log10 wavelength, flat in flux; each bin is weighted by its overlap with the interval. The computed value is 27.1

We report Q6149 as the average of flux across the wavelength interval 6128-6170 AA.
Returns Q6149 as 27.5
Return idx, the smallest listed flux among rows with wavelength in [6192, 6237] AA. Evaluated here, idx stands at 25.91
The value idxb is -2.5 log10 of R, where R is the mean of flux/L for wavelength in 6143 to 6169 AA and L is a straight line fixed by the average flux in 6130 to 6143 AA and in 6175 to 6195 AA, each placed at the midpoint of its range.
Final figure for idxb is 0.024 mag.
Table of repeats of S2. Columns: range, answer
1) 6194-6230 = 26.8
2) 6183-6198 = 26.9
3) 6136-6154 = 27.7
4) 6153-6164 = 27.5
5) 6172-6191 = 27.3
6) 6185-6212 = 26.9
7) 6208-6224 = 26.6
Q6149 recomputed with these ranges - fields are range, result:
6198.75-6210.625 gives 27.1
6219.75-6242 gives 26.5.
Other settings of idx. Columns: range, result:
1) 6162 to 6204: 26.24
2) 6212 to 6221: 26.09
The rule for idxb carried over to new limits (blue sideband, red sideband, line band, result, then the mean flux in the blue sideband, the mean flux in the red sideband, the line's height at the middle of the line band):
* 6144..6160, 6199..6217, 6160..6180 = 0.00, 27.3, 26.8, 27.1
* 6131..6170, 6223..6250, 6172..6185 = -0.01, 27.4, 26.4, 27.1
